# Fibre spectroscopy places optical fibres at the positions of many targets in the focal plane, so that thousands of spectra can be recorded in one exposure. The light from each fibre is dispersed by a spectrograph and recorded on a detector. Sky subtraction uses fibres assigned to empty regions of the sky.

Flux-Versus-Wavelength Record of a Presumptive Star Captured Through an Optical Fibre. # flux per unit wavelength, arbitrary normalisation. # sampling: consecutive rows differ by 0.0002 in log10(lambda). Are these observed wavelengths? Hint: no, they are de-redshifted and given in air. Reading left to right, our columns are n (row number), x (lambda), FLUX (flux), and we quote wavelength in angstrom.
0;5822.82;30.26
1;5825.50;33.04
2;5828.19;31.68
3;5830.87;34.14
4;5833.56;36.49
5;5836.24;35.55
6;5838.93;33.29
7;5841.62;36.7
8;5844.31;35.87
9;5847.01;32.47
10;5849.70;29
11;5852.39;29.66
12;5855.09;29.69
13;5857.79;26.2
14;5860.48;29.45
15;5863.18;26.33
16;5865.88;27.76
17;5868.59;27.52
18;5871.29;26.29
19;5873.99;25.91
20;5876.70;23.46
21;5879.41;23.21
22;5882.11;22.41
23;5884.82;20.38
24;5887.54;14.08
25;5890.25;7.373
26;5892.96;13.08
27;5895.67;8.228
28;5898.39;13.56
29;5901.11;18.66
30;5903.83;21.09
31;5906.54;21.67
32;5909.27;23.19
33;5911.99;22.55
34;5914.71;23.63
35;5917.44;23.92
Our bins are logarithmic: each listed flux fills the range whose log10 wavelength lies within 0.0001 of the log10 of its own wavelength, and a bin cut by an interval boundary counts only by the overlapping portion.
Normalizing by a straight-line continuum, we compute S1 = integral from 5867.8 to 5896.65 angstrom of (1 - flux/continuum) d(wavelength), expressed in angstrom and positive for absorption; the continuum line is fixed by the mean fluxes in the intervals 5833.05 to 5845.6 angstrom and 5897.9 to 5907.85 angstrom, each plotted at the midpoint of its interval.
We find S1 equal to 6.7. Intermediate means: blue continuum 35.5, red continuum 19.2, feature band 19.2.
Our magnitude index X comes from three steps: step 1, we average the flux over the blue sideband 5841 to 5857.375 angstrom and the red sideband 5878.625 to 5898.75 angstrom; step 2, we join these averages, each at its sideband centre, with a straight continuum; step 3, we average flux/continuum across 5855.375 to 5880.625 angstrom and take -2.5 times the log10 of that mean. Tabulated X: -0.121 mag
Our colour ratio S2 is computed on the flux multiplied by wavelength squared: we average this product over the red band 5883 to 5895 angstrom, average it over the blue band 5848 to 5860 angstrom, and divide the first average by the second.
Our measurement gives 0.48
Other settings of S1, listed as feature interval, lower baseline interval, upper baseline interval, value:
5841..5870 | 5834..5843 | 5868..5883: 0.6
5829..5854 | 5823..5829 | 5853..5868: -2.8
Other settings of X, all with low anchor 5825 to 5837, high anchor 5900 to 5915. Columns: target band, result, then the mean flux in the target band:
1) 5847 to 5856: 0.03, 29.9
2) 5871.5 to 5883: 0.11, 24.1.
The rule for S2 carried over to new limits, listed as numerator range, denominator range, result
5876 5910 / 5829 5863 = 0.55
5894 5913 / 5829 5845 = 0.53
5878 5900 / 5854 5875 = 0.56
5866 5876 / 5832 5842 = 0.76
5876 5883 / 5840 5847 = 0.66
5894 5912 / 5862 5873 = 0.68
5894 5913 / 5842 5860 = 0.60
